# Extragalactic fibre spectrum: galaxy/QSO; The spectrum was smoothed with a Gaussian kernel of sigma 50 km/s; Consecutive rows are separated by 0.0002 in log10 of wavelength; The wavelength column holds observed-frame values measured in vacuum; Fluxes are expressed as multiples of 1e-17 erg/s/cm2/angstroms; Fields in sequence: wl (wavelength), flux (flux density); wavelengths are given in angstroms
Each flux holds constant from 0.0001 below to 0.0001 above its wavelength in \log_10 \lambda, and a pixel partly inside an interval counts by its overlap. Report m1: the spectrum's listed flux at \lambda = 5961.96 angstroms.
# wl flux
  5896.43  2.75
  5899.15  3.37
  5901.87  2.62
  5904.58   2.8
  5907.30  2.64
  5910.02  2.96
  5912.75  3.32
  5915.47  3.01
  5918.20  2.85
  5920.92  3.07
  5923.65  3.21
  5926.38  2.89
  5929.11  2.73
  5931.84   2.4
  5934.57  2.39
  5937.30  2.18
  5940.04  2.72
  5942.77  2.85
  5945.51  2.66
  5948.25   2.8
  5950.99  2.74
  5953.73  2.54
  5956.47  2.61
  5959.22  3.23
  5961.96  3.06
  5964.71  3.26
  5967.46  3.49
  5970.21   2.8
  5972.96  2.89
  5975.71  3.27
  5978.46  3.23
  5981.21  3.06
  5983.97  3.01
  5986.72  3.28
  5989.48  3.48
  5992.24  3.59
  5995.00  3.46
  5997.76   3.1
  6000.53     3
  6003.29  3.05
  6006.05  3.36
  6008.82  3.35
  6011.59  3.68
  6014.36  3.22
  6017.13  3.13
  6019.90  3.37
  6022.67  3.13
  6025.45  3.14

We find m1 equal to 3.06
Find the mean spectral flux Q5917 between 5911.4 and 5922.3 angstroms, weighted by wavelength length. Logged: 3.06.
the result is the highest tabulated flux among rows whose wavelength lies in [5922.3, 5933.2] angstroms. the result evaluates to 3.21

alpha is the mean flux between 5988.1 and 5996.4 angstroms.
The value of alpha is 3.51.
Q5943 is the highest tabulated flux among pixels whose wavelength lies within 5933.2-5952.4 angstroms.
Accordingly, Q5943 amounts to 2.85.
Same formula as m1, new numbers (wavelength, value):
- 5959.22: 3.23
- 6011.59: 3.68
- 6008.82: 3.35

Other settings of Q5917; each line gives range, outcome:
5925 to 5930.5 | 2.81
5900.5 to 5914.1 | 2.87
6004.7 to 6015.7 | 3.4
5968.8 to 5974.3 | 2.85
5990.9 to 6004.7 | 3.24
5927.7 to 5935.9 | 2.51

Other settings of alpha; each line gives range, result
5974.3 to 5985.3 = 3.14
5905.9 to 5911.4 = 2.8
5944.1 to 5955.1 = 2.69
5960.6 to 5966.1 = 3.16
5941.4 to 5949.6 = 2.77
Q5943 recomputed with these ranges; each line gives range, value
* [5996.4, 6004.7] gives 3.1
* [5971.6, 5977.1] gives 3.27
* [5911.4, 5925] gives 3.32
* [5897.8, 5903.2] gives 3.37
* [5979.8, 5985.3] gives 3.06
